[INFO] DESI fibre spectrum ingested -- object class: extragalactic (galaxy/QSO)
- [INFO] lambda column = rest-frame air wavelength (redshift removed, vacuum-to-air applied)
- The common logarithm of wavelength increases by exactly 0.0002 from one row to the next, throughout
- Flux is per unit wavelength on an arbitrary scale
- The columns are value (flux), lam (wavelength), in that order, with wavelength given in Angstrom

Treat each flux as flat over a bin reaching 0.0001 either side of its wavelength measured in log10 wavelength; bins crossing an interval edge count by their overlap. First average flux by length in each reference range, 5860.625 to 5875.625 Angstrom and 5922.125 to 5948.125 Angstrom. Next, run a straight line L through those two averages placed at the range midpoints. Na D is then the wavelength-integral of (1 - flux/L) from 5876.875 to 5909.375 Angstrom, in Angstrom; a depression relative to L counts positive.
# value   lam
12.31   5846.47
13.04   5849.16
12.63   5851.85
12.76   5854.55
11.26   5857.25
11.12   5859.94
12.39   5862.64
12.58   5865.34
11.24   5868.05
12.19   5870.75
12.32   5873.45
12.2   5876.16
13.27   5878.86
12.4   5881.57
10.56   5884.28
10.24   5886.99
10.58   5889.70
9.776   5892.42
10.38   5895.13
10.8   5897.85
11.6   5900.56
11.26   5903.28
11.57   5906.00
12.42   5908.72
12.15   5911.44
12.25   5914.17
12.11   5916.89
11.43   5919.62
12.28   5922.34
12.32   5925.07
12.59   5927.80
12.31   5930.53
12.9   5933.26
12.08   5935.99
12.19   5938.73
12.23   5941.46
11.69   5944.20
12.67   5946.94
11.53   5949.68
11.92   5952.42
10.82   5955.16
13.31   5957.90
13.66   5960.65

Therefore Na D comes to 2.5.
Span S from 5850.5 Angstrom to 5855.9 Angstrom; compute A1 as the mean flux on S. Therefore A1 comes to 12.7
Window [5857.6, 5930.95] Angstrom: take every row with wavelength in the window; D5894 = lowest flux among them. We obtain 9.776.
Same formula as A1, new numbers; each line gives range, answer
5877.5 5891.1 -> 11.4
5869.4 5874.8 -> 12.3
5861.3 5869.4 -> 12.1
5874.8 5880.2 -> 12.7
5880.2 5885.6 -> 11.5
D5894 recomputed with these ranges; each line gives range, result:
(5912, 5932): 11.43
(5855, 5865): 11.12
